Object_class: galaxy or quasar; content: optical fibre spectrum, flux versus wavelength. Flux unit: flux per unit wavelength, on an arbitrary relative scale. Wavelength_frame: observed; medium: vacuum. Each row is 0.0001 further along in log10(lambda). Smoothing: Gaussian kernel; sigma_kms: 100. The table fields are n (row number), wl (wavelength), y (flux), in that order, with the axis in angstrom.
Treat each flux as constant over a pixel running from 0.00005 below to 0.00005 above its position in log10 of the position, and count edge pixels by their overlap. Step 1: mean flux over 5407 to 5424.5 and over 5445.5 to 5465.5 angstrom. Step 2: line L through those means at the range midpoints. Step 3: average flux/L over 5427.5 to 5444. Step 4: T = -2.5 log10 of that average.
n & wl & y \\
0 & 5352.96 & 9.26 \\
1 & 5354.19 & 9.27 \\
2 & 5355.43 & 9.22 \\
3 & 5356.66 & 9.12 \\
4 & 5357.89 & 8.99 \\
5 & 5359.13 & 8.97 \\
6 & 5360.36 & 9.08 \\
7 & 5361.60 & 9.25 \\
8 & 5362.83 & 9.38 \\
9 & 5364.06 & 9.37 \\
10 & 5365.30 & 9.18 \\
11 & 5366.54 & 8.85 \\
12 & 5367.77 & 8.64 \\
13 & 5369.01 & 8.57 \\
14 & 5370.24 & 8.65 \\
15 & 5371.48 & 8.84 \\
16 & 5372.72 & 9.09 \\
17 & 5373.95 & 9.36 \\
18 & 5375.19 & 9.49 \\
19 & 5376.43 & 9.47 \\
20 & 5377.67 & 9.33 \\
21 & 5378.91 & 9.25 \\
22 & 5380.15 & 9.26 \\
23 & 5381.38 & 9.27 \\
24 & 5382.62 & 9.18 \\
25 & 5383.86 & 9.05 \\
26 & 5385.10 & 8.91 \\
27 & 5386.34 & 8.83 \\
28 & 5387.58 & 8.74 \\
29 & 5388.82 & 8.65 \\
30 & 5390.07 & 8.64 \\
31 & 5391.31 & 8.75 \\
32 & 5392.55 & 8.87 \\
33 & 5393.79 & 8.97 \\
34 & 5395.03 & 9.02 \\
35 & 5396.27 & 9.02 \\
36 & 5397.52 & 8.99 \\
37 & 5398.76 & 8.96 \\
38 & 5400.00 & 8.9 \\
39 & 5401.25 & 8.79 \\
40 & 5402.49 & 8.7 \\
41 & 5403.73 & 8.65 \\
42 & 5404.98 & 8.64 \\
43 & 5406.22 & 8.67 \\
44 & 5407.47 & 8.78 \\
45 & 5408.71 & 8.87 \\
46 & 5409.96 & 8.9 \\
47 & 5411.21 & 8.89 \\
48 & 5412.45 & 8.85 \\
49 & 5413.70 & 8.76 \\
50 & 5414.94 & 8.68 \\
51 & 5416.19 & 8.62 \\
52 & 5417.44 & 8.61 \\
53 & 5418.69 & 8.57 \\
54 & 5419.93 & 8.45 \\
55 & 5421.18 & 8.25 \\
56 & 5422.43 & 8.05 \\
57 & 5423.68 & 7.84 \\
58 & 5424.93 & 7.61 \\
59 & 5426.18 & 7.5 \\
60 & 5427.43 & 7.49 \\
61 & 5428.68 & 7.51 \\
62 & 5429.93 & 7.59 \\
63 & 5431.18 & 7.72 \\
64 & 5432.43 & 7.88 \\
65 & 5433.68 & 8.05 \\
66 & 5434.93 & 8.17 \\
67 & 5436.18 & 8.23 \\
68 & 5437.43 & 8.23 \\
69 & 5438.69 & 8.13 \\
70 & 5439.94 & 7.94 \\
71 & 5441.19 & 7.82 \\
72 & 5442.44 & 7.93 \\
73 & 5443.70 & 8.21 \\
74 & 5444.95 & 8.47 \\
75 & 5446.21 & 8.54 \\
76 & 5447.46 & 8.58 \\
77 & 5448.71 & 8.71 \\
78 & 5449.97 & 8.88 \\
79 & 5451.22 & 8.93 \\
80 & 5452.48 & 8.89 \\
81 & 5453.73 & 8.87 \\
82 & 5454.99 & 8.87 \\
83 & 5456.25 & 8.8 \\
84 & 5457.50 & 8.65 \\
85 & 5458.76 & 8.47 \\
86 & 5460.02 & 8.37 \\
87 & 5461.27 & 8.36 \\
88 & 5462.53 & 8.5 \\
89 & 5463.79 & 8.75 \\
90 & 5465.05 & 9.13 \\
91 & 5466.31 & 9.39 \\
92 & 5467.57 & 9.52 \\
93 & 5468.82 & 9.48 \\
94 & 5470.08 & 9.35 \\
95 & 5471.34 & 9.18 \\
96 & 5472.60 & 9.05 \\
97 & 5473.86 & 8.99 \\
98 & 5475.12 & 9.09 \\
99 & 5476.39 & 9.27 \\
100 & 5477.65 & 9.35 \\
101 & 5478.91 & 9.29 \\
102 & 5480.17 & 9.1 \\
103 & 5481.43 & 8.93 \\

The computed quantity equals 0.09 mag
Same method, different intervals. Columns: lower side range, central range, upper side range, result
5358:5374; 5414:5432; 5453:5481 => 0.121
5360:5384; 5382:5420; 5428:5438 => -0.032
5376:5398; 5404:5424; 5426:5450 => -0.011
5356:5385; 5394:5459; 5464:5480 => 0.091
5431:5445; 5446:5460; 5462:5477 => -0.020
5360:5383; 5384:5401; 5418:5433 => -0.028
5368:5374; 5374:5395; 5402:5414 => -0.028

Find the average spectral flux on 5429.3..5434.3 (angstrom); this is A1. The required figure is 7.81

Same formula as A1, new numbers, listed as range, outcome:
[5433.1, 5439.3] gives 8.16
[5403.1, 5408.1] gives 8.69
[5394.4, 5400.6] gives 8.98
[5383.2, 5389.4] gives 8.84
